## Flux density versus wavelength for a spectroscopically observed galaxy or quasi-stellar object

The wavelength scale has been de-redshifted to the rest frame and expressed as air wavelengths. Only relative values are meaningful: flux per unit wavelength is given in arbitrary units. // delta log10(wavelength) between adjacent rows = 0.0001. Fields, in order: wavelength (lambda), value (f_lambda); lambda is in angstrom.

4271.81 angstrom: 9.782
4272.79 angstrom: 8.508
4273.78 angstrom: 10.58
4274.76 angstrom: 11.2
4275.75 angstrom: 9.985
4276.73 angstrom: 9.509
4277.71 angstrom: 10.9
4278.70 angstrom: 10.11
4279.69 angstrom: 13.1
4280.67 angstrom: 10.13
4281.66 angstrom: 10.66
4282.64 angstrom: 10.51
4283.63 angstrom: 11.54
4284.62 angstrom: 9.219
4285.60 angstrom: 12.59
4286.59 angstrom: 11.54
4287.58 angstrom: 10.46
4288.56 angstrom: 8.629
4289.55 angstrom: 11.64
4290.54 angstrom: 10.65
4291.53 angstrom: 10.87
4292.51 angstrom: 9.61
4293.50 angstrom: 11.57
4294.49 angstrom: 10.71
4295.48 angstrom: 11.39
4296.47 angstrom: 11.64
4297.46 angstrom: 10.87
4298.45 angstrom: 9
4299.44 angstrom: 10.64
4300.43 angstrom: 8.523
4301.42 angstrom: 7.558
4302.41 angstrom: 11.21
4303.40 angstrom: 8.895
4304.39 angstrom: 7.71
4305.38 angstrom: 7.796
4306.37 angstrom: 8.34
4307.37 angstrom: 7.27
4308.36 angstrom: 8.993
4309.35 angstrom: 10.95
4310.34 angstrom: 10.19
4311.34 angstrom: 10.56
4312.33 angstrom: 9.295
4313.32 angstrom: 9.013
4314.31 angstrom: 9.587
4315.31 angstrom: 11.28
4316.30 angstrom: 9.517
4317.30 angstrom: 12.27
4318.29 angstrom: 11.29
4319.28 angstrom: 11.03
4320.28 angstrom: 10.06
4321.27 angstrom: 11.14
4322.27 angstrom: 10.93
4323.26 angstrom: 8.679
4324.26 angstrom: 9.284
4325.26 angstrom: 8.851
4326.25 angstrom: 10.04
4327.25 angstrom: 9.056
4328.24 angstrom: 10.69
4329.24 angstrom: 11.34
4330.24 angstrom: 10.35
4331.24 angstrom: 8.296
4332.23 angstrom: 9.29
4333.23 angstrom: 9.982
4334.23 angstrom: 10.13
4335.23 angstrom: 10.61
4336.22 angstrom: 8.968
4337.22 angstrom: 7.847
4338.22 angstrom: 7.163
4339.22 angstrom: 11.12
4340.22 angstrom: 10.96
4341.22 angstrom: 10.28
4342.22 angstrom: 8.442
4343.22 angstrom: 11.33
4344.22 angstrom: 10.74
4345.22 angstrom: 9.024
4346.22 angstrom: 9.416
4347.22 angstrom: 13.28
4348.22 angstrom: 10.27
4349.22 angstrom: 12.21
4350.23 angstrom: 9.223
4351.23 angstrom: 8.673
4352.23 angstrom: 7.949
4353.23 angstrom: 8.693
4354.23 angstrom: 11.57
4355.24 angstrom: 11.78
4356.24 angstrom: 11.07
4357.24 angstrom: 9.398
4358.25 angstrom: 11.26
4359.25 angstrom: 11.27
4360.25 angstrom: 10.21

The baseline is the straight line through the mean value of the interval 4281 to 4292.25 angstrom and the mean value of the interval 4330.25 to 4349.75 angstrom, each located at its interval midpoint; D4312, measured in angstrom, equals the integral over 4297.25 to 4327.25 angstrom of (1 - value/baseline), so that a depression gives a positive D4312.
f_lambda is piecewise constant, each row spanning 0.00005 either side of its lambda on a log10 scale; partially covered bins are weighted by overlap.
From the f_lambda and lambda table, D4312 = 1.99 angstrom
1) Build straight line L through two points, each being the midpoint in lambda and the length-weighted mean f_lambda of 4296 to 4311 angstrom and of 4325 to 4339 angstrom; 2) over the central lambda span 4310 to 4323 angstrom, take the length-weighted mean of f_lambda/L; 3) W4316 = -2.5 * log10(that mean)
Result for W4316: -0.11 mag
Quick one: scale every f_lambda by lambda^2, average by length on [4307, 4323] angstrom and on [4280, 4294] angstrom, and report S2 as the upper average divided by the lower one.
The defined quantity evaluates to 1.0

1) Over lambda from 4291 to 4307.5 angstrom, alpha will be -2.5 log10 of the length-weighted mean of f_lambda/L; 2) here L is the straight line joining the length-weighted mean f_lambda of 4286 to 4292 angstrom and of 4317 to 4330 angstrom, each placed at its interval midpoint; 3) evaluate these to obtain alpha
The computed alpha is 0.10 mag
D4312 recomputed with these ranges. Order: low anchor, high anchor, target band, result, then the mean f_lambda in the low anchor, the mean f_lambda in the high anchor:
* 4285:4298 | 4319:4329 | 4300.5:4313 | 1.7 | 10.9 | 9.99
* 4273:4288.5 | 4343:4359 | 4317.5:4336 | 0.7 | 10.7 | 10.4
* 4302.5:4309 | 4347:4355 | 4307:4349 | -3.3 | 8.42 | 10.2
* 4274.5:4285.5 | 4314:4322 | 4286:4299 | 0.1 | 10.7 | 10.8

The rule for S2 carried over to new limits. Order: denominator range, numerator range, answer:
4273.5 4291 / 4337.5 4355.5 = 0.97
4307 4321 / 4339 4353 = 1.02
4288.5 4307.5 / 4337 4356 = 1.05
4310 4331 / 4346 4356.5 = 1.03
